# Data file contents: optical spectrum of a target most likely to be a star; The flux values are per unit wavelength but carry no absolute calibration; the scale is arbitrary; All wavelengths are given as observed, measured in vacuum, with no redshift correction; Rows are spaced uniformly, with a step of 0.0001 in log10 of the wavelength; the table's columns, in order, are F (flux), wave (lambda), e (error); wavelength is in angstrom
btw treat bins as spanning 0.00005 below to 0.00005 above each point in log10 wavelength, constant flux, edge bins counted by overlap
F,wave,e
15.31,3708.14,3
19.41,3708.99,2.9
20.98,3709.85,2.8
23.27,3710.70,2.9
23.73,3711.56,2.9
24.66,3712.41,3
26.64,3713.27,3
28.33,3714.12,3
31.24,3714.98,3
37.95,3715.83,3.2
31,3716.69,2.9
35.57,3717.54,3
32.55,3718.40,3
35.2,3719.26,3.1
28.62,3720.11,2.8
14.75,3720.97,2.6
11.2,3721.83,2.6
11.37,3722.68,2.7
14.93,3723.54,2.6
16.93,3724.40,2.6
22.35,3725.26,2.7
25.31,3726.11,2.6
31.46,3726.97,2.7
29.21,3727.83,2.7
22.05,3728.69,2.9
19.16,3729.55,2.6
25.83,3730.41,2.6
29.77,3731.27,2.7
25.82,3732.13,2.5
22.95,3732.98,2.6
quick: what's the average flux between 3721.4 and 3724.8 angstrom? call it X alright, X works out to 13.6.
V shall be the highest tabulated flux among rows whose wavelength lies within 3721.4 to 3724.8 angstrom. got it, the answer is 16.93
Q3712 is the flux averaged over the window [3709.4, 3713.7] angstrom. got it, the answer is 23.8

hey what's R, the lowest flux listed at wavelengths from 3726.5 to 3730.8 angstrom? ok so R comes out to 19.16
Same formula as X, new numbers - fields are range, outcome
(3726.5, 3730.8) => 25.5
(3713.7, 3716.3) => 32.5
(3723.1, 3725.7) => 18.1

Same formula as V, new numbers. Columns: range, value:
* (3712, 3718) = 37.95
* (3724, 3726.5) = 25.31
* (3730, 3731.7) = 29.77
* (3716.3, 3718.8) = 35.57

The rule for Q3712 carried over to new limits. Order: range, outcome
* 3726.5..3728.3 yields 30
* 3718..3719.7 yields 33.9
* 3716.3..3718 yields 33.4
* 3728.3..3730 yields 20.6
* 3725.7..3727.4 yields 28.4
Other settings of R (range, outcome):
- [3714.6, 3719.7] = 31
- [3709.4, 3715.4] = 20.98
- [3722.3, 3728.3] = 11.37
